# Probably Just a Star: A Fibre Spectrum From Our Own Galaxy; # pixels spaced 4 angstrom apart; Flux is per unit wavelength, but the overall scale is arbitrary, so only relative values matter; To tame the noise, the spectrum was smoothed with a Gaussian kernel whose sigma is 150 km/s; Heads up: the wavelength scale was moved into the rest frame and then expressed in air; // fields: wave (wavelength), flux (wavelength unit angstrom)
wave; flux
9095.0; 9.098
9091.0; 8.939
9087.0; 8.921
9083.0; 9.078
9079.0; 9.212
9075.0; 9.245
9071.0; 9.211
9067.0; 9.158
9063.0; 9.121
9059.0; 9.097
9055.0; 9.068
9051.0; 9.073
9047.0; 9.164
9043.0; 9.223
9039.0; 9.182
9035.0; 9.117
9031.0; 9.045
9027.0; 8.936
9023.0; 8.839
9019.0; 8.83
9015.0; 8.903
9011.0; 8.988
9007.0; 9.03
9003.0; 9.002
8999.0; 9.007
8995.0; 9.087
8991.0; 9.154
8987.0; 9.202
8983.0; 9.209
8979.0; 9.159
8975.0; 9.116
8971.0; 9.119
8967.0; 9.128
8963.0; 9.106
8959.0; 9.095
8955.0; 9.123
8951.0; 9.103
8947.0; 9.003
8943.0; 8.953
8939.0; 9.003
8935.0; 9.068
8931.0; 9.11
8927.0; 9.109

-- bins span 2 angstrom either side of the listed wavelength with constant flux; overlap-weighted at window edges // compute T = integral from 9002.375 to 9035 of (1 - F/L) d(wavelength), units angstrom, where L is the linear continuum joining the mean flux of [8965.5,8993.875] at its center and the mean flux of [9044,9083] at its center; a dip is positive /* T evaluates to 0.7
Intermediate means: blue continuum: 9.15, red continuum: 9.15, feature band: 8.95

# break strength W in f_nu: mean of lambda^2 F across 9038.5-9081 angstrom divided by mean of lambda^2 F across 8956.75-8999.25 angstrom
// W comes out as 1.02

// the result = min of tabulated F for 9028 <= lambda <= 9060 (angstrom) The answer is 9.045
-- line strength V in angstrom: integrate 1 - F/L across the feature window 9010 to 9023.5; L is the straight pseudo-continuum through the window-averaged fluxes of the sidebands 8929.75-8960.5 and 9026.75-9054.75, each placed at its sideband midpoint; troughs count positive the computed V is 0.3 angstrom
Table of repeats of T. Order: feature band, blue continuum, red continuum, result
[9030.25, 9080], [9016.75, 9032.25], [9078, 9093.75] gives -1.0 angstrom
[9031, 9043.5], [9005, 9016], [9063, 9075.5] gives -0.1 angstrom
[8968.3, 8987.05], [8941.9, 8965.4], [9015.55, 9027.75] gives -0.3 angstrom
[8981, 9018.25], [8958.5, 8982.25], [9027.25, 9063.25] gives 0.3 angstrom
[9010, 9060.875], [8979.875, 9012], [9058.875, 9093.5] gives 0.4 angstrom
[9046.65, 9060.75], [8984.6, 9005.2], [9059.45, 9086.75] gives 0.1 angstrom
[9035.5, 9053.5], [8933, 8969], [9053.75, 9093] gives -0.1 angstrom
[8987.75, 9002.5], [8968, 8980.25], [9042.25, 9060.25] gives 0.1 angstrom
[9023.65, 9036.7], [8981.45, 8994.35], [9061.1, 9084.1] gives 0.2 angstrom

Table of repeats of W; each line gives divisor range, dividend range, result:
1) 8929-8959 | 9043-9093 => 1.03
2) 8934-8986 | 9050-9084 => 1.03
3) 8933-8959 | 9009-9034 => 1.00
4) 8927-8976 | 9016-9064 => 1.02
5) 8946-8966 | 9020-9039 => 1.01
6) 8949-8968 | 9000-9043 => 1.00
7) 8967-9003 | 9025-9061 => 1.01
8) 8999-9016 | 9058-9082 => 1.03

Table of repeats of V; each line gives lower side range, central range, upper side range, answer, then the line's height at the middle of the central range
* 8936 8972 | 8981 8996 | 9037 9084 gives -0.1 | 9.1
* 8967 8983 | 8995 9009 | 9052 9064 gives 0.2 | 9.12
